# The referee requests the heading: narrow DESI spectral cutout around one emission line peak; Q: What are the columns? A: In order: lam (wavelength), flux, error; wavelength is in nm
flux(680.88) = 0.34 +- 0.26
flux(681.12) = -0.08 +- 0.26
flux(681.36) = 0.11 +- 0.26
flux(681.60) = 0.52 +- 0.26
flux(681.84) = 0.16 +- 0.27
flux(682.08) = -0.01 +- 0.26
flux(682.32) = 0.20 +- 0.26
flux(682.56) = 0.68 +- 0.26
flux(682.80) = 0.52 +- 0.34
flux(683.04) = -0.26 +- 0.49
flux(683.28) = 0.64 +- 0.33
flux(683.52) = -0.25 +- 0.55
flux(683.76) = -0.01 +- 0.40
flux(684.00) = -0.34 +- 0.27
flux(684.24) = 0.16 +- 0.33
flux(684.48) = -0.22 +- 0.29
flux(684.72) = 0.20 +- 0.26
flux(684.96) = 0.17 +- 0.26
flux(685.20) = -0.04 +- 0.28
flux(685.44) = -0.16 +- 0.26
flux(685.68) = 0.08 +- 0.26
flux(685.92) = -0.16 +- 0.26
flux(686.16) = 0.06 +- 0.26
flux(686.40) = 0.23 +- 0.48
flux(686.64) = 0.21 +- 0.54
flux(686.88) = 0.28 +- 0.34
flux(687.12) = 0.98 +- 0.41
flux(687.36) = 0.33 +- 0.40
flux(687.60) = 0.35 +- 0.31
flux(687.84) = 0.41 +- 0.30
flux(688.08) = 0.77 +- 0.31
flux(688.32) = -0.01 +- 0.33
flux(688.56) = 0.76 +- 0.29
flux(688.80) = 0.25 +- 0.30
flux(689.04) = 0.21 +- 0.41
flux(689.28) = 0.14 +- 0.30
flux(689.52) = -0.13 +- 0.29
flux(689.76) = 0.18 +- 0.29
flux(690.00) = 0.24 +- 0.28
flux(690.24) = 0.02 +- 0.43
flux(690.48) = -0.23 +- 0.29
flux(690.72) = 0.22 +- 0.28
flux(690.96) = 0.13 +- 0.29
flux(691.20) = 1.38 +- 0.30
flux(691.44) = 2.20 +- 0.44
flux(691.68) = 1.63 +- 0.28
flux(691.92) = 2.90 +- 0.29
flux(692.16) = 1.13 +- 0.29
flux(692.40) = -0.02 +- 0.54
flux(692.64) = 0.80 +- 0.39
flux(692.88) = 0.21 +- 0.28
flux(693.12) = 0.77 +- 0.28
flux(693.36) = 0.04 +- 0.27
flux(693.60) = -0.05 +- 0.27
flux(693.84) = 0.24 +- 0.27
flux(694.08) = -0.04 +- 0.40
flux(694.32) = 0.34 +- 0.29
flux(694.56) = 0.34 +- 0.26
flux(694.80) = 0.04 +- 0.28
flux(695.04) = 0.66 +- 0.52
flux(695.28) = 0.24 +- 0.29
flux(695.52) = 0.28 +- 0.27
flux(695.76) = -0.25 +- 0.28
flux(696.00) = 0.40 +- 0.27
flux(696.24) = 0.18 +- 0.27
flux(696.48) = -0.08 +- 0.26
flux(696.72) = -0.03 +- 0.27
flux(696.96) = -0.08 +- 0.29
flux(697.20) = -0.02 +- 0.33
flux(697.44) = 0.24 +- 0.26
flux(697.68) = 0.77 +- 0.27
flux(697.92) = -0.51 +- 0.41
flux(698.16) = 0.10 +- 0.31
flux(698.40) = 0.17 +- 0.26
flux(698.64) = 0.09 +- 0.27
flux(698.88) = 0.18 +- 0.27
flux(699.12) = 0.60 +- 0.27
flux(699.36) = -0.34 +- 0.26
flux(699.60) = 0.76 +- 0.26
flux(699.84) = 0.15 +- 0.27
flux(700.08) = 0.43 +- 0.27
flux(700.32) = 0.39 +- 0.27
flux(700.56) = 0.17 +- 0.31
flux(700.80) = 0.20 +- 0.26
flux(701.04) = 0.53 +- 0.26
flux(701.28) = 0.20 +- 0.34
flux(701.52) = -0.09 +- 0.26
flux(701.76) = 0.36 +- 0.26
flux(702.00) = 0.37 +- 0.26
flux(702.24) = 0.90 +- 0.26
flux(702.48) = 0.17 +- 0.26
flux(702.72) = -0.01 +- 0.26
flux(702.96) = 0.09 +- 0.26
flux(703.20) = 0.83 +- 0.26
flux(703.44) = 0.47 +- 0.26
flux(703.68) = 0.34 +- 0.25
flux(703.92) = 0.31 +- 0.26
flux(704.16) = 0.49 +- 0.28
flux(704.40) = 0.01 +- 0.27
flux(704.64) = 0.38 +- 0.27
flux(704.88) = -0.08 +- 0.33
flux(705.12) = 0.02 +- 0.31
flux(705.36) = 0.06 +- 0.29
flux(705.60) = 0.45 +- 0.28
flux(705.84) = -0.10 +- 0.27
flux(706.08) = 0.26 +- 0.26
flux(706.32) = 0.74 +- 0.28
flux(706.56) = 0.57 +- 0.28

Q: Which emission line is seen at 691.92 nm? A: [O II] 3727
